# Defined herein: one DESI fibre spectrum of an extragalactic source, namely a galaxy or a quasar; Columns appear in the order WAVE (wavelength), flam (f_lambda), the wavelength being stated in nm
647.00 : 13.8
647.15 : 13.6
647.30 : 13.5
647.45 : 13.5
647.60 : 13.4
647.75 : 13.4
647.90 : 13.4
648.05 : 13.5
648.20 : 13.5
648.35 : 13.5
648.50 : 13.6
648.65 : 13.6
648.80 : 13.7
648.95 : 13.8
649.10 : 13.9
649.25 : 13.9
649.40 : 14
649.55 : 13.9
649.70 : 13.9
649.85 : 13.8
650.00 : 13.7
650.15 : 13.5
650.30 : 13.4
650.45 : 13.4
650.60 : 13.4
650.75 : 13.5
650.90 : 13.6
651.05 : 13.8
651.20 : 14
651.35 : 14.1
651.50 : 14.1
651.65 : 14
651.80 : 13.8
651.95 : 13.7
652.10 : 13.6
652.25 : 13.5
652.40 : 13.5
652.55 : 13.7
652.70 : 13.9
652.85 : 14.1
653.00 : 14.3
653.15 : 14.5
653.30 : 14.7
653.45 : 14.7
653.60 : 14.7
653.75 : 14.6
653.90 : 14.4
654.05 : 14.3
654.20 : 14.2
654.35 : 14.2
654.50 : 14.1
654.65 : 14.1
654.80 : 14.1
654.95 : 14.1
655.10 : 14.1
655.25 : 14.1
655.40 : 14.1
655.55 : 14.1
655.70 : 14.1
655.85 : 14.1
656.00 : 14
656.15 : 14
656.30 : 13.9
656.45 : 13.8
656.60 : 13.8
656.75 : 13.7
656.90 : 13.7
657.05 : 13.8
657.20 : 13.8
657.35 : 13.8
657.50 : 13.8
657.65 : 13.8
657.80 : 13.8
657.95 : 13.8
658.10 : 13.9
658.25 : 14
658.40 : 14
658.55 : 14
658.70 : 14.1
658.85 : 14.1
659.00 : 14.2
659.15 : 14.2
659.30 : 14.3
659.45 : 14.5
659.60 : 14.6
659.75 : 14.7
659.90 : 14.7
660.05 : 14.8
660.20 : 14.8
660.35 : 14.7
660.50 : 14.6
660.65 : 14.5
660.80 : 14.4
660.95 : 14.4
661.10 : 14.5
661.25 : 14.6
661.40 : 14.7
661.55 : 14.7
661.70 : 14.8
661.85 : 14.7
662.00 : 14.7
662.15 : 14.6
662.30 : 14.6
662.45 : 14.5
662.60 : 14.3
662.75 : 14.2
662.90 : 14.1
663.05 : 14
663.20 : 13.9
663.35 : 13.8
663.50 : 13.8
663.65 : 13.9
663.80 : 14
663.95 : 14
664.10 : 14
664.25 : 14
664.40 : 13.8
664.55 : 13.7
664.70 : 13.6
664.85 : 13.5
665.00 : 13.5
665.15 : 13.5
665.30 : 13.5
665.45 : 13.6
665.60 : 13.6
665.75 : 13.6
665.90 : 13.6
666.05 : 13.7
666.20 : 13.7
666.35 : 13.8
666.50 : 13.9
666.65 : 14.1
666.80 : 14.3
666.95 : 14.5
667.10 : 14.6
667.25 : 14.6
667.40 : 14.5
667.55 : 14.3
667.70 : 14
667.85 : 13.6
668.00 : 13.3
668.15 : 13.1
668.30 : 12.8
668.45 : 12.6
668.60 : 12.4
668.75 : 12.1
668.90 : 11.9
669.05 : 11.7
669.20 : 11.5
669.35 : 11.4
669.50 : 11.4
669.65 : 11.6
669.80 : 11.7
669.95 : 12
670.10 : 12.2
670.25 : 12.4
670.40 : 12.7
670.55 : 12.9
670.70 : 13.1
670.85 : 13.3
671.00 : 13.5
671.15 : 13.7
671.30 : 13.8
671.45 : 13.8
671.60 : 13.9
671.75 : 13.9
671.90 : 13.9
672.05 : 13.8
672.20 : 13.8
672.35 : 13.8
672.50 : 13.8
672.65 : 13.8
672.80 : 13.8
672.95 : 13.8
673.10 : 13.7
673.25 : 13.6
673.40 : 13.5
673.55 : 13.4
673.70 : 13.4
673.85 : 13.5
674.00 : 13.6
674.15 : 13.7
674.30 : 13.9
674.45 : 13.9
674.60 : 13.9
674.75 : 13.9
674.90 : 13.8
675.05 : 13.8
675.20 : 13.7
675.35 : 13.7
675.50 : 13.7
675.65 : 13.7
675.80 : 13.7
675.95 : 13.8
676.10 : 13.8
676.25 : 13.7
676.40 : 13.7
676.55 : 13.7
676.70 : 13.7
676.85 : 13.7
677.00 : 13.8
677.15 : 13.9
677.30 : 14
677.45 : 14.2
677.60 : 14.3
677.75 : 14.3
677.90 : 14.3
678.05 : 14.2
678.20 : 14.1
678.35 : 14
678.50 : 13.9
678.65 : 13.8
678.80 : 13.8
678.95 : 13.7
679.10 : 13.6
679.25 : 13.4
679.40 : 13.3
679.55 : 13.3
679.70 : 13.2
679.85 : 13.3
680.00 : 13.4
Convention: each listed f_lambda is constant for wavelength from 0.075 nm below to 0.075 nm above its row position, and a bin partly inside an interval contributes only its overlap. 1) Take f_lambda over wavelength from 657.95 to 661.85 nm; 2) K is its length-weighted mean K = 14.4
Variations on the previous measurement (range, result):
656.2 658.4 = 13.8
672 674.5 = 13.7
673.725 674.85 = 13.8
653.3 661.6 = 14.2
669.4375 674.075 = 13.3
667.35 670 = 12.5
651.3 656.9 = 14.1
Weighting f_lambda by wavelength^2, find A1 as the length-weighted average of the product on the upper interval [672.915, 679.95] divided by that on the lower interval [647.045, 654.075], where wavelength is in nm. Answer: 1.08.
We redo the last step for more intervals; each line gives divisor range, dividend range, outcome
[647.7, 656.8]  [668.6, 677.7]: 1.02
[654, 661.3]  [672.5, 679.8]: 1.03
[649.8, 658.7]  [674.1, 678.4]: 1.06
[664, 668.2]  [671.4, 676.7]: 1.02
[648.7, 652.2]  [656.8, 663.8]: 1.07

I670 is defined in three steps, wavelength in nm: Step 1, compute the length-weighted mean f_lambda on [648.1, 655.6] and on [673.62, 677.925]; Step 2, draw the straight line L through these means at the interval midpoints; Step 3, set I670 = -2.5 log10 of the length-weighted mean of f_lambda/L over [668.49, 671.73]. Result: 0.11 mag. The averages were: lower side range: 13.9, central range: 12.5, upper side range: 13.8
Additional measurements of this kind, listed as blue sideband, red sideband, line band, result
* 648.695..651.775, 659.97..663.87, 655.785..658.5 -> 0.02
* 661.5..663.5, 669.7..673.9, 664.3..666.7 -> 0.03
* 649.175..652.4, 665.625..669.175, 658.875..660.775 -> -0.07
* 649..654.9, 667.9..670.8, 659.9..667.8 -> -0.11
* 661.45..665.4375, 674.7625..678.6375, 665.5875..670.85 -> 0.08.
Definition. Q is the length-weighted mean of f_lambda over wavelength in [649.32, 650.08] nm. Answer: 13.9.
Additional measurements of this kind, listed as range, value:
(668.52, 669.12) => 12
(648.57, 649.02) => 13.7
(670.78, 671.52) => 13.6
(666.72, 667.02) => 14.4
